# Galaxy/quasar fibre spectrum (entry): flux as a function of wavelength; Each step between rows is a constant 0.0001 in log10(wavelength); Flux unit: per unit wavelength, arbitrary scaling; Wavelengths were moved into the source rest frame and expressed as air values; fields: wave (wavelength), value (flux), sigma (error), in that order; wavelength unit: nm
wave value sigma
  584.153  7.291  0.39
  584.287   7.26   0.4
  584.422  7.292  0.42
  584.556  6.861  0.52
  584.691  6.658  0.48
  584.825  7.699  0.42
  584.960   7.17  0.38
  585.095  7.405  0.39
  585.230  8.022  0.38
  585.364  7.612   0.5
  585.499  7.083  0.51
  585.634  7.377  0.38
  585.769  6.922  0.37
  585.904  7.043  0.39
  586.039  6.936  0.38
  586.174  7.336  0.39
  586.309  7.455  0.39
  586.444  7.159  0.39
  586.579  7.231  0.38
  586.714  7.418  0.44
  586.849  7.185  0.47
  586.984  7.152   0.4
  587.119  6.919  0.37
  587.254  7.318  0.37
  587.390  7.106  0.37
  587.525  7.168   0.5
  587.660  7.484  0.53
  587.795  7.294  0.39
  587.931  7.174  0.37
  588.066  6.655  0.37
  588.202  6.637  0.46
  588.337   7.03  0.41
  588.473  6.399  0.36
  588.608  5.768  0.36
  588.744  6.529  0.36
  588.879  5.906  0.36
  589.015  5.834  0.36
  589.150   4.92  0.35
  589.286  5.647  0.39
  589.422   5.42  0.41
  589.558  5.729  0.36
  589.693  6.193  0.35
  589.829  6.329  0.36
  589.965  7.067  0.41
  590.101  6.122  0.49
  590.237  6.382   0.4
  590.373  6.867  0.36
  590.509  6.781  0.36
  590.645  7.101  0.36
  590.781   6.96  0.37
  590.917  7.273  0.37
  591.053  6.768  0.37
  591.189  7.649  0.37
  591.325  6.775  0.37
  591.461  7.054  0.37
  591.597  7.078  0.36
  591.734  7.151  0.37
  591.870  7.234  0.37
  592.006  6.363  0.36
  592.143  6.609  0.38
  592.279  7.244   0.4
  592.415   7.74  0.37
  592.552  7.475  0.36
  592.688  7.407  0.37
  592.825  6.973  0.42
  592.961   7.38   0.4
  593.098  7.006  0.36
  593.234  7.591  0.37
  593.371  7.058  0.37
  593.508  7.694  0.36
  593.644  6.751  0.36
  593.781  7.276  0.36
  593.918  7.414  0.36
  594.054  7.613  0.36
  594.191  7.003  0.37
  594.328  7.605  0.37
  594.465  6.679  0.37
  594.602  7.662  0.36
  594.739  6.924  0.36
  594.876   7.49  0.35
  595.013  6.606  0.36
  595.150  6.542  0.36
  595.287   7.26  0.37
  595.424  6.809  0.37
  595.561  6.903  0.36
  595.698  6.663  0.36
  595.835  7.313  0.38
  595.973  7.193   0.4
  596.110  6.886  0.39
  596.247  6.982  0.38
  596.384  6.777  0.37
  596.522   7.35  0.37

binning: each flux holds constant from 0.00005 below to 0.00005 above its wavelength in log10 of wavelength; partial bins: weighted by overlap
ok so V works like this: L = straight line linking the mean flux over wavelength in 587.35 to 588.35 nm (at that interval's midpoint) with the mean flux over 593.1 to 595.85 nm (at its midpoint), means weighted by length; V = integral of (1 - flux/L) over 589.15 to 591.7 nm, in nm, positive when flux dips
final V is 0.18 nm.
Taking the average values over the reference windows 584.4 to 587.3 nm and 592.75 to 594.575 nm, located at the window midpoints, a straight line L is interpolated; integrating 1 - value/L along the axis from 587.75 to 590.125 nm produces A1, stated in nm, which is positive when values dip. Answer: 0.32 nm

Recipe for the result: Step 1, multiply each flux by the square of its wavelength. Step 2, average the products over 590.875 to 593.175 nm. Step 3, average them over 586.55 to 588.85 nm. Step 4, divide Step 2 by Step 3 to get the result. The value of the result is 1.04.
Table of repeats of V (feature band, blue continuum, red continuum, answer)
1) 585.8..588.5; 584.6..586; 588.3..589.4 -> -0.22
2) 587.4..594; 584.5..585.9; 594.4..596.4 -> 0.29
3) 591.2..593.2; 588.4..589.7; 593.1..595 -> -0.12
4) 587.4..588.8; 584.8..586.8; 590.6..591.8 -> 0.08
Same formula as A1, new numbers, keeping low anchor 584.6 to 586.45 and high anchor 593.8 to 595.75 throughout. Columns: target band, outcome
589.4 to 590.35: 0.12 nm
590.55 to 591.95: 0.01 nm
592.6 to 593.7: -0.02 nm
